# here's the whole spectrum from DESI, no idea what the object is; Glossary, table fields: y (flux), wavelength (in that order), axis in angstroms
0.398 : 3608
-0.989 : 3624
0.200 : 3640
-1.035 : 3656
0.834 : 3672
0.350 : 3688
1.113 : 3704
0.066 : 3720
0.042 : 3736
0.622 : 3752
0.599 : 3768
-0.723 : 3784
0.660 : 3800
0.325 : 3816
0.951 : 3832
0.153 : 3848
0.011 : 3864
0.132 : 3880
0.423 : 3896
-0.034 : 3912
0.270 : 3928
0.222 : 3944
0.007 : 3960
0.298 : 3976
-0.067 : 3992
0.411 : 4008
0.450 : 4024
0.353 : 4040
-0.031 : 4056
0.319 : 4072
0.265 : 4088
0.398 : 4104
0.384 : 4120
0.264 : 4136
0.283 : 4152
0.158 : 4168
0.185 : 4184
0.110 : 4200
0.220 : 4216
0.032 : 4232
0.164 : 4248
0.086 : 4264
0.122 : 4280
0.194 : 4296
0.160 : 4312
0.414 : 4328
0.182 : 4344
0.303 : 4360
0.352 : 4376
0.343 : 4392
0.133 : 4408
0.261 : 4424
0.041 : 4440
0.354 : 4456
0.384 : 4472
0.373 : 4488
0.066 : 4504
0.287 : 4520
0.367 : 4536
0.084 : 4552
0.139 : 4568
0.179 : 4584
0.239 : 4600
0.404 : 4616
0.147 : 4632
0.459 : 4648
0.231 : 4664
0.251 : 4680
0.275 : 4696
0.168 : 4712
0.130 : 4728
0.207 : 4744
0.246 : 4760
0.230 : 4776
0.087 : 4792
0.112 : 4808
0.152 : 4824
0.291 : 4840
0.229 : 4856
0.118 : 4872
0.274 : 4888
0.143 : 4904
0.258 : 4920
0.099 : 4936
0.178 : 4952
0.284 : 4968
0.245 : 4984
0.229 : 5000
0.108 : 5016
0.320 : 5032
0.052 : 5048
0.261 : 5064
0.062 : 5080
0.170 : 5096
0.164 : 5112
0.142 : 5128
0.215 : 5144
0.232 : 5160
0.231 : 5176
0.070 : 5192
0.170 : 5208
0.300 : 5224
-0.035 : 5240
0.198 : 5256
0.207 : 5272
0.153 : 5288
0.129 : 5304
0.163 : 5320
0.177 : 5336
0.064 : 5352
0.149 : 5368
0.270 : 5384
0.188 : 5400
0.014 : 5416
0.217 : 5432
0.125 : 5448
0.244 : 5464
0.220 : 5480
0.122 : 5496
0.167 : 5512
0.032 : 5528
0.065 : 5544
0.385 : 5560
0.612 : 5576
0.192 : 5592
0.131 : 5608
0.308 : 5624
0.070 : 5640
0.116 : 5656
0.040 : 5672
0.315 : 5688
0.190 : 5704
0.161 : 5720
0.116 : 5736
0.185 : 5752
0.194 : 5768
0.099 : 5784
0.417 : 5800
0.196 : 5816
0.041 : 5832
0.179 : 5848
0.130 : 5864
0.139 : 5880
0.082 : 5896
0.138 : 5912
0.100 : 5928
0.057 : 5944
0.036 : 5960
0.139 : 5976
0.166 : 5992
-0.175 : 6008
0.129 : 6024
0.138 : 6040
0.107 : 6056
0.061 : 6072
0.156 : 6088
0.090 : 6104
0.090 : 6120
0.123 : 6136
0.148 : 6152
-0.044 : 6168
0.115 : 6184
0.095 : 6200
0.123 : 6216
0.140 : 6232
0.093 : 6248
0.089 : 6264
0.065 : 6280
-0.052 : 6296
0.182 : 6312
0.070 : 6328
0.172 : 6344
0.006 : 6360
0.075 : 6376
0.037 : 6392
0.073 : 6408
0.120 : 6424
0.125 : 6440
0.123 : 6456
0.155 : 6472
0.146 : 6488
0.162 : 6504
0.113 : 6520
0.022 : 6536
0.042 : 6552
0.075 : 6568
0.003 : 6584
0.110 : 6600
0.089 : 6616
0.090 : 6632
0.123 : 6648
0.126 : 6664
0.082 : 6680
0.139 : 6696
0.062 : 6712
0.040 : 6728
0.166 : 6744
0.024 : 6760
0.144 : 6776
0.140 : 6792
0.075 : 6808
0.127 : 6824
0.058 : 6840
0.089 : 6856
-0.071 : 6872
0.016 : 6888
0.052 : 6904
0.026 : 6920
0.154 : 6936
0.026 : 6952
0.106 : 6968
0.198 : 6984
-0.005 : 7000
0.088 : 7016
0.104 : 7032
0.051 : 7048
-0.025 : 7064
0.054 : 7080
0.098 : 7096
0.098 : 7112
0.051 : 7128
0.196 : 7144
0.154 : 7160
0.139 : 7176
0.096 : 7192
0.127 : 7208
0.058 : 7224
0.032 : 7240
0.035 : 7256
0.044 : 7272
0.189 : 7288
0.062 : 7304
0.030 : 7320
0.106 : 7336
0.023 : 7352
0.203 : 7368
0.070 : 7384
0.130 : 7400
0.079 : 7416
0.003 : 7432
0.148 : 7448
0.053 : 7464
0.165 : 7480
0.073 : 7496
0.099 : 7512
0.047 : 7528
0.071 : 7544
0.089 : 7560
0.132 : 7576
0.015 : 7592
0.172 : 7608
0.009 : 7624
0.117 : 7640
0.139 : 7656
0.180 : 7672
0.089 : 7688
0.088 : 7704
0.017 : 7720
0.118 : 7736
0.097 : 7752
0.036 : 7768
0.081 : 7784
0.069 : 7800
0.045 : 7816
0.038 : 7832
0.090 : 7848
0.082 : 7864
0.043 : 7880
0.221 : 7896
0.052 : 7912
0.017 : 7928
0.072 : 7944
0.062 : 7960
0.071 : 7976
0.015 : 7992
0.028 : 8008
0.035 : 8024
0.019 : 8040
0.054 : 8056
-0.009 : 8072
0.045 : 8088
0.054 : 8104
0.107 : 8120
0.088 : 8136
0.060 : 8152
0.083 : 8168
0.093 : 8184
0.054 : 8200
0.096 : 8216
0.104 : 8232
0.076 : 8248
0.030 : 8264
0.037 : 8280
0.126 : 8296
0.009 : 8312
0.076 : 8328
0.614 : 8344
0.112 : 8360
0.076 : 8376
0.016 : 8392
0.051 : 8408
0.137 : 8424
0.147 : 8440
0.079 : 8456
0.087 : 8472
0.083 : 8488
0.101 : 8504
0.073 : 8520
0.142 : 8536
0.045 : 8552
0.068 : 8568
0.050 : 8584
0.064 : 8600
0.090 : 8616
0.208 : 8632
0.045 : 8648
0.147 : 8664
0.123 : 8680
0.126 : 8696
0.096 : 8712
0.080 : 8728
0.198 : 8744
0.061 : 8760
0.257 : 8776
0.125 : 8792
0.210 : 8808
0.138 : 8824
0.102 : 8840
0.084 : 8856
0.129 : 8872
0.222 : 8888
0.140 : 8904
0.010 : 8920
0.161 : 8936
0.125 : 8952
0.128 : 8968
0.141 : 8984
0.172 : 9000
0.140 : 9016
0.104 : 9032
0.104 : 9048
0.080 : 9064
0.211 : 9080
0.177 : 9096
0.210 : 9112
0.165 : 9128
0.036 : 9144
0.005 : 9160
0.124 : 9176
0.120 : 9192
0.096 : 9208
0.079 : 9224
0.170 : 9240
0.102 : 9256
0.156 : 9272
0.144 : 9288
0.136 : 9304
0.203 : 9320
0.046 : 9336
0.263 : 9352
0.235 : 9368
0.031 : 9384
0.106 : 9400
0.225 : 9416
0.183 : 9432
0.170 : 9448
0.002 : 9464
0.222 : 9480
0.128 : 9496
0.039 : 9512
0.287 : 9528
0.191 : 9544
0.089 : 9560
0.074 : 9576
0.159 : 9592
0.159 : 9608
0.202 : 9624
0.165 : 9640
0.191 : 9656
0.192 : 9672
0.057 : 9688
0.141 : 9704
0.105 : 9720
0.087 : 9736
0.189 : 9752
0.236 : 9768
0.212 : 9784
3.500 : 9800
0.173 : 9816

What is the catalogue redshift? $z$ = 1.24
